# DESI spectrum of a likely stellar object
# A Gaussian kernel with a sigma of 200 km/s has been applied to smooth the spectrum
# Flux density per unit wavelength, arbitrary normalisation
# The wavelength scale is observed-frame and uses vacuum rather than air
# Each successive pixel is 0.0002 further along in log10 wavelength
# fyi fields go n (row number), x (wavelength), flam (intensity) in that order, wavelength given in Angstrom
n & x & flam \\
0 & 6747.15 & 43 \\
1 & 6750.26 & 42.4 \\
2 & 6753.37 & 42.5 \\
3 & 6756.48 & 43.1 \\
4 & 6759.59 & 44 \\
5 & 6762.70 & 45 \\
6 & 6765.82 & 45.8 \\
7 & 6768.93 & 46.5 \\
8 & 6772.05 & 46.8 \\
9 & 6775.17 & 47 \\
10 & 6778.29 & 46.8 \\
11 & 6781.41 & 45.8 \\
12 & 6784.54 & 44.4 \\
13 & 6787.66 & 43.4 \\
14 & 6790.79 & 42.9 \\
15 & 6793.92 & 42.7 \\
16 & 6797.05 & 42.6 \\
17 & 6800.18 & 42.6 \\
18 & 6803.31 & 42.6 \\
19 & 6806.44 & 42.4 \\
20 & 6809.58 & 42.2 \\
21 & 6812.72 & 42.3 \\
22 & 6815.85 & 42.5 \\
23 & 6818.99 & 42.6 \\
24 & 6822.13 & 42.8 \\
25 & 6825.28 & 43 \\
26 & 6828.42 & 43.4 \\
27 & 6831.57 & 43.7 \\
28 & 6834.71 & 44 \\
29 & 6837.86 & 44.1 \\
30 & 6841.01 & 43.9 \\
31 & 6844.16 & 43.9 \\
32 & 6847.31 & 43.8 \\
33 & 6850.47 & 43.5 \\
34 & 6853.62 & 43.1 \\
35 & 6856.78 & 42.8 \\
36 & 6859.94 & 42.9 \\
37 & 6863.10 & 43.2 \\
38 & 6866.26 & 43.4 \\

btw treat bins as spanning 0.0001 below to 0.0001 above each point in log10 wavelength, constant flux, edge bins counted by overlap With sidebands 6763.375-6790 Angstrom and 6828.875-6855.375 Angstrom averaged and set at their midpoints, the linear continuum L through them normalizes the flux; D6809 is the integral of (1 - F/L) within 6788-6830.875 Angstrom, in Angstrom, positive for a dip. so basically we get 1.9 Angstrom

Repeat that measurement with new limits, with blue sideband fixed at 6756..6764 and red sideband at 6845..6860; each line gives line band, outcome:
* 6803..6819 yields 0.47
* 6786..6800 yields 0.31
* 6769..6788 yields -0.83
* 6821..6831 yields 0.09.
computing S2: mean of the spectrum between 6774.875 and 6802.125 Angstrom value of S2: 44.1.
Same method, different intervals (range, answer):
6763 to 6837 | 43.9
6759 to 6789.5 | 45.6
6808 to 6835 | 42.9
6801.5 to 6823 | 42.5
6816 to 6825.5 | 42.7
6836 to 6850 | 43.9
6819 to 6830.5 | 43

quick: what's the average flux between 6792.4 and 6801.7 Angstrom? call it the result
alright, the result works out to 42.6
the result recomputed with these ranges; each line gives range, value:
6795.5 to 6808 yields 42.6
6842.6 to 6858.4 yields 43.4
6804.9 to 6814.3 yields 42.3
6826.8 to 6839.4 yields 43.8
